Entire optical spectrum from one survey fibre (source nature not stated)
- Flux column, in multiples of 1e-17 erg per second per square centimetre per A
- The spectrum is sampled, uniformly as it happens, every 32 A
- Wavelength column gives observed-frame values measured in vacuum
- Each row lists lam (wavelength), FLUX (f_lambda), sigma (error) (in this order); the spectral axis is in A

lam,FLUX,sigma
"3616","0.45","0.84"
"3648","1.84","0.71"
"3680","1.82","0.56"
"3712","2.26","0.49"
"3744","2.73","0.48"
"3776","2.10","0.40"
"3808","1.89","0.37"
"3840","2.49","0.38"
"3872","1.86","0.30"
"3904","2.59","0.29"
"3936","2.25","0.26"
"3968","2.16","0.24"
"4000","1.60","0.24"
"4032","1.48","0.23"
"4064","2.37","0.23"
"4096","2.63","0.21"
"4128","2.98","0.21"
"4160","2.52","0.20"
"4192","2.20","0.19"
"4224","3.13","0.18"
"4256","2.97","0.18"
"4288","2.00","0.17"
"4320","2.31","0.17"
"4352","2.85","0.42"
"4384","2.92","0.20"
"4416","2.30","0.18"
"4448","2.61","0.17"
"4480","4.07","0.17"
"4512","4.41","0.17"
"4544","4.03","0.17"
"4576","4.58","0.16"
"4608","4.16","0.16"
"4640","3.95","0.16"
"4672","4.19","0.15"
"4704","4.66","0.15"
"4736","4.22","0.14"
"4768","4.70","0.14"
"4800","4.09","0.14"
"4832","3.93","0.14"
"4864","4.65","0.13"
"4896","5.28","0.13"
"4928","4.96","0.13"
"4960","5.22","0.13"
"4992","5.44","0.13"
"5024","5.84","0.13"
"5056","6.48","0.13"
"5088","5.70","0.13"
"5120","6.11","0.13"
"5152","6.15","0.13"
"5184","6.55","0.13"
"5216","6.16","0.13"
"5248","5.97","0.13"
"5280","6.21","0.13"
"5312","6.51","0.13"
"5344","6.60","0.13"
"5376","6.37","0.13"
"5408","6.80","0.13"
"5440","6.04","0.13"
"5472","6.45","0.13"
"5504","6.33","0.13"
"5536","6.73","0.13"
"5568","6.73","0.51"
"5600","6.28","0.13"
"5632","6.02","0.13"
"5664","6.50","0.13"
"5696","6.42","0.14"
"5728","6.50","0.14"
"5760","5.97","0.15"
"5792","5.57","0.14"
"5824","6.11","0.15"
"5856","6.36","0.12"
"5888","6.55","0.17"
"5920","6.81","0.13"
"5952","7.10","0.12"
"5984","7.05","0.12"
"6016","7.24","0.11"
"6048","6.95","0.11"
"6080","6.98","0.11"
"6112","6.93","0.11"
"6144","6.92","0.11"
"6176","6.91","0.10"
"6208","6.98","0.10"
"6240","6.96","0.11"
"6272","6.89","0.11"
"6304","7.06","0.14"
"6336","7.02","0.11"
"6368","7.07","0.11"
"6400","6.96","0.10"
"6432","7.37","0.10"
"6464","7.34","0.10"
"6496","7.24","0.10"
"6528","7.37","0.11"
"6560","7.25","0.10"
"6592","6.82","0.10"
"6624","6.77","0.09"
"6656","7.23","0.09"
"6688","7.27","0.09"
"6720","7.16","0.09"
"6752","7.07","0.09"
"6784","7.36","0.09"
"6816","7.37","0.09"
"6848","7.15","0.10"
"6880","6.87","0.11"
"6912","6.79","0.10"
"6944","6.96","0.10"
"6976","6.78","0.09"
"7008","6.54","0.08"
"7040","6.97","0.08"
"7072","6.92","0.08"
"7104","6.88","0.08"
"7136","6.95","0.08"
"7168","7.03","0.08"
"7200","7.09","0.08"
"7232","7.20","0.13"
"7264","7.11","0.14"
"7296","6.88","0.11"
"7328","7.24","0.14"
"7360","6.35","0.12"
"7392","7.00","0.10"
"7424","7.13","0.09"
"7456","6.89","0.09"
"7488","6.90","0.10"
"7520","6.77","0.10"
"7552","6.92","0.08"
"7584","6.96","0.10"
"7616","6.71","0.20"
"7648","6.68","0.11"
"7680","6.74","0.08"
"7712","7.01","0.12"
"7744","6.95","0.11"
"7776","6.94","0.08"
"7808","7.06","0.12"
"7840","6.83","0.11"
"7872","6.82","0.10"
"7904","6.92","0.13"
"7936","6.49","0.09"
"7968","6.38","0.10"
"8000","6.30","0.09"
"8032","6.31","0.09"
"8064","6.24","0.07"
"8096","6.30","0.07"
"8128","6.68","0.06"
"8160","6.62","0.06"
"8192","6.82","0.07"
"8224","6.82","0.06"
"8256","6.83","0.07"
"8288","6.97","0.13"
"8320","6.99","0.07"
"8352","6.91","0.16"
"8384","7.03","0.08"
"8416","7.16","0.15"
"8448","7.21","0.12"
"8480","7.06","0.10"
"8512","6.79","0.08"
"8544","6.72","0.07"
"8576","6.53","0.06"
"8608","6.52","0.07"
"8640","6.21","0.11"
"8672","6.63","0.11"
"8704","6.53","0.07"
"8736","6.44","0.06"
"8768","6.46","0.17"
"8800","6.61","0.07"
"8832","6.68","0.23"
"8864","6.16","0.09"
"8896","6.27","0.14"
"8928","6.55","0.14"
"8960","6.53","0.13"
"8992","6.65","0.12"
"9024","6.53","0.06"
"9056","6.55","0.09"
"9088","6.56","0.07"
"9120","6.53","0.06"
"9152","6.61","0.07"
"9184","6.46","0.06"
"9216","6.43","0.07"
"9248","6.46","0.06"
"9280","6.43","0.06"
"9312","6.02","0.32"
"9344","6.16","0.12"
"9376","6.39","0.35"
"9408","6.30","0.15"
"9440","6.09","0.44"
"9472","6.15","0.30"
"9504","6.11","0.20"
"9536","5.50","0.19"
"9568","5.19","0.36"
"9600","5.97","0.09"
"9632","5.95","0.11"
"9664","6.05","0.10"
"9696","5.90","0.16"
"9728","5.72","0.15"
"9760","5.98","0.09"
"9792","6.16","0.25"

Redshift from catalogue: 0.121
